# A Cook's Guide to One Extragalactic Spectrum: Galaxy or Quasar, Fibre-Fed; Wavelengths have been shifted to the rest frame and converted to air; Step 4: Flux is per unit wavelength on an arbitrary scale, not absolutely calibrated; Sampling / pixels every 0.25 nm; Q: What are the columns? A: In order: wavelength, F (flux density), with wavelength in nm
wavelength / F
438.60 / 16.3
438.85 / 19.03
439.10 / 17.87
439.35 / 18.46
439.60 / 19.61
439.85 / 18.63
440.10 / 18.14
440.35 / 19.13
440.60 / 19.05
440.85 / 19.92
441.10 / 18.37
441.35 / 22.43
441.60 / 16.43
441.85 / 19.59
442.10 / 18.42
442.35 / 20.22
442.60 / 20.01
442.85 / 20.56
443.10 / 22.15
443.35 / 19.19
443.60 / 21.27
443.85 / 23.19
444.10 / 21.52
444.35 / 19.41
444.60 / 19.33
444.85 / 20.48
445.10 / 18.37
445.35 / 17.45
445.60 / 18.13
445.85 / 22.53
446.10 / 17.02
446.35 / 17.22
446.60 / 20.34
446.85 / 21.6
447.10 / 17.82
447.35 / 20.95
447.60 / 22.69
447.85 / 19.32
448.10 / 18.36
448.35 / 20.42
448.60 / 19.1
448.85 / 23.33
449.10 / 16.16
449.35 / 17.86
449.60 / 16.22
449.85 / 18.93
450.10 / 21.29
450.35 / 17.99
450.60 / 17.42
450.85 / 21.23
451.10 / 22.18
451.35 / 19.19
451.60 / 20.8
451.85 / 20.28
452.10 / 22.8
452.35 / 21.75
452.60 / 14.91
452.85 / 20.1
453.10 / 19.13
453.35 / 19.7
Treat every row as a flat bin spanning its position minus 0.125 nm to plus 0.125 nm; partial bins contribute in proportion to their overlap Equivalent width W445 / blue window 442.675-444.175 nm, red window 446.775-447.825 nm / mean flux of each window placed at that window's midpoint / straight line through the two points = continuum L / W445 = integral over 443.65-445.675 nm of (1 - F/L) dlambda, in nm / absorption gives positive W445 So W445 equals 0.12 nm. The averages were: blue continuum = 21.3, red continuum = 20.6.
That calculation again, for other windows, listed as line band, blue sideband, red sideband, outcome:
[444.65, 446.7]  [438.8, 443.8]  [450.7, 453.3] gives 0.087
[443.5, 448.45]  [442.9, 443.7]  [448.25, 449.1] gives 0.165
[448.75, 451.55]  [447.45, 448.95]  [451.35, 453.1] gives 0.135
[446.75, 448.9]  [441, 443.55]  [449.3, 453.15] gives -0.070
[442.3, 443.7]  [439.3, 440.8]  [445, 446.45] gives -0.142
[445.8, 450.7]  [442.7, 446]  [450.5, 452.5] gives 0.285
